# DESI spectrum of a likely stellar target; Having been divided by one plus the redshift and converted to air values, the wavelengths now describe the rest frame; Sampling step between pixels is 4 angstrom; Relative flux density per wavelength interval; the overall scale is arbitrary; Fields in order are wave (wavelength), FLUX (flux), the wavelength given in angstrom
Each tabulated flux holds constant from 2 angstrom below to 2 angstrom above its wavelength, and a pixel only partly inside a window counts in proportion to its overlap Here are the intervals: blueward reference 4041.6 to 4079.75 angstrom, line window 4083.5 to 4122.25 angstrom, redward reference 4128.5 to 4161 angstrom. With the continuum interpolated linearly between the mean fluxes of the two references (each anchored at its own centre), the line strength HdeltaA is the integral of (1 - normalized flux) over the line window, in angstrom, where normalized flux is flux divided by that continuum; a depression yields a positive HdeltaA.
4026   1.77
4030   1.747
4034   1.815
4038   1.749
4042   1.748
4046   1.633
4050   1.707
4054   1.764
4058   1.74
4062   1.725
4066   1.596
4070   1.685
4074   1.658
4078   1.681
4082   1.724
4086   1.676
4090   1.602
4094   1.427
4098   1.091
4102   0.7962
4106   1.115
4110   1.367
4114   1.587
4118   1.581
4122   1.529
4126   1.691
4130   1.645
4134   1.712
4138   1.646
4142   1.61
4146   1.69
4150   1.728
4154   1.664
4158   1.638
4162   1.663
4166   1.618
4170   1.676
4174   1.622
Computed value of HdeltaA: 7.02 angstrom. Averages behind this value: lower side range 1.69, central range 1.37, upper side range 1.67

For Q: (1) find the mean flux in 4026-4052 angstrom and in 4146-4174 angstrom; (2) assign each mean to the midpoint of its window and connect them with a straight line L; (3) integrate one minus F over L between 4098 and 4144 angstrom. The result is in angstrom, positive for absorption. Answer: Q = 6.1 angstrom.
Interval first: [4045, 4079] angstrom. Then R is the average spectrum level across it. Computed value 1.69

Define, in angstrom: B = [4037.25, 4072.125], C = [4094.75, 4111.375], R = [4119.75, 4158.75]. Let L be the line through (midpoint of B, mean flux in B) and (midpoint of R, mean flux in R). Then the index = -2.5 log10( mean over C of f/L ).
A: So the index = 0.45 mag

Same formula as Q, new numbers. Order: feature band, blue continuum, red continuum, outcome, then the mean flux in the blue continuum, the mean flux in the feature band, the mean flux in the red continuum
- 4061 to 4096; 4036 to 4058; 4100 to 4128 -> -1.7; 1.72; 1.64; 1.38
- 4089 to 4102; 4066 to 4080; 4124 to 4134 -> 3.1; 1.66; 1.27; 1.68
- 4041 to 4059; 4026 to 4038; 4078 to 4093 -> 0.2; 1.77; 1.72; 1.65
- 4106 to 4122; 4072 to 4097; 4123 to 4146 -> 1.7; 1.61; 1.46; 1.66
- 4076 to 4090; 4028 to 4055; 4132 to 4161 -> 0.2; 1.74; 1.68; 1.67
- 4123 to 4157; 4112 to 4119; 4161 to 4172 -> -1.1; 1.58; 1.67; 1.65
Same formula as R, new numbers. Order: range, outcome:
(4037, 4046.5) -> 1.72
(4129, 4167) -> 1.66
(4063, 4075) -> 1.65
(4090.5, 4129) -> 1.37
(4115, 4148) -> 1.64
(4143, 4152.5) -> 1.7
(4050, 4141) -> 1.55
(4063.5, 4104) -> 1.5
